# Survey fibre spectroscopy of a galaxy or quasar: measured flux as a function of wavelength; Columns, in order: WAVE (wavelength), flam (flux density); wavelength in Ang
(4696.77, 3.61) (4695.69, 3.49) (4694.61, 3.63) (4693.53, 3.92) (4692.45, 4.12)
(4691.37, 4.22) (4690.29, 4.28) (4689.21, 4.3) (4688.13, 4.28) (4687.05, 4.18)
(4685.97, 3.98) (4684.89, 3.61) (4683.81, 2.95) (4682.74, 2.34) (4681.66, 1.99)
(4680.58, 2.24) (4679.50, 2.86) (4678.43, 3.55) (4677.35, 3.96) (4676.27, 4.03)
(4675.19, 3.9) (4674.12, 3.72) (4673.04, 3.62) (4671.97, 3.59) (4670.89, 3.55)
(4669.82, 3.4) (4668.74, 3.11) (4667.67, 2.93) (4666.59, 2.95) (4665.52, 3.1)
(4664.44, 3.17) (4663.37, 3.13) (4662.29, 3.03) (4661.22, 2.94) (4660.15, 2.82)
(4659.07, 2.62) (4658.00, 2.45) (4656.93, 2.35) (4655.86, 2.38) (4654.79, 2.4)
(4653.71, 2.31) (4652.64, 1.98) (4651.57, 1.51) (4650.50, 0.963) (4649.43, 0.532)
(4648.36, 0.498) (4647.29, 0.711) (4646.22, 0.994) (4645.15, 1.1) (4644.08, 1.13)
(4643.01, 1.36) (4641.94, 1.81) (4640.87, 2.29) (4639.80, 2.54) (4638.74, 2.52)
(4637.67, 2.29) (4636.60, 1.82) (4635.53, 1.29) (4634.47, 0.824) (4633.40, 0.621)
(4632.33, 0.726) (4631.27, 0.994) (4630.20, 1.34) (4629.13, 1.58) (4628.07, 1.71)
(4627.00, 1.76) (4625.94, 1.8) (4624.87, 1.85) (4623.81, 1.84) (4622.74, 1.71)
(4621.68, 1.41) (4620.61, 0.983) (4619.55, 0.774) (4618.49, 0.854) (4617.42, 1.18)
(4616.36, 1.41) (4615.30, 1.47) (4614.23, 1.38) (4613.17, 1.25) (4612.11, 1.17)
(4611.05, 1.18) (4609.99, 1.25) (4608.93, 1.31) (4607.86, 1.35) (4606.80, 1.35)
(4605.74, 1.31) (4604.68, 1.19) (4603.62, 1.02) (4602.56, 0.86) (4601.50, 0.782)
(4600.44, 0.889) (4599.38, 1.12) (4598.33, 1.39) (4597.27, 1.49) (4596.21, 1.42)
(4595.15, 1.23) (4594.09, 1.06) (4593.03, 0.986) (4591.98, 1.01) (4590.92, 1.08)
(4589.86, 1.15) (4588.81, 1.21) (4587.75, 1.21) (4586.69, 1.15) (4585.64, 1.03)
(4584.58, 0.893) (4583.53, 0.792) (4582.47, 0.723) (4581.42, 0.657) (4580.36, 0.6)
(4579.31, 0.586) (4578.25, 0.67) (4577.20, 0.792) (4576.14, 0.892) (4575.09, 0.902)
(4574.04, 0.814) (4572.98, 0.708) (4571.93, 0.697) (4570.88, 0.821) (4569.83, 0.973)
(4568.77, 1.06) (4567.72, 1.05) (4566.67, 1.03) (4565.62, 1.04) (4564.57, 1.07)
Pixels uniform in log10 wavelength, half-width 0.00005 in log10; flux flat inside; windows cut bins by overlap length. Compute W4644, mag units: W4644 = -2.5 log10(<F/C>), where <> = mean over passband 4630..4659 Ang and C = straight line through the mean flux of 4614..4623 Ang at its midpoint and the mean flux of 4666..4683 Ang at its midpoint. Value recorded 0.35 mag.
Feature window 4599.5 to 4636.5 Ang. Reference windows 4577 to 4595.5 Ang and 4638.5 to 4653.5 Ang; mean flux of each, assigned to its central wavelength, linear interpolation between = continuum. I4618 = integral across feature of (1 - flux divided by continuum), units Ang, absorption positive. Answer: -1.86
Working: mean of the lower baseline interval 0.935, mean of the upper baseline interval 1.42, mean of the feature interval 1.25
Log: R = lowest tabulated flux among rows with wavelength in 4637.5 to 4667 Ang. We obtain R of 0.498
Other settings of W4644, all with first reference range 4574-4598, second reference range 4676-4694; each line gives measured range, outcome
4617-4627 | 0.35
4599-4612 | 0.30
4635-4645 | 0.27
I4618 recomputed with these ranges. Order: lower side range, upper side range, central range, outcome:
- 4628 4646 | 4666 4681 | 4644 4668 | 4.6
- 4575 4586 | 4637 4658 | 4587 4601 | -3.3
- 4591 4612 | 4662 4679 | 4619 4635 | 5.2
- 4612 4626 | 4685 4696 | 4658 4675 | -0.2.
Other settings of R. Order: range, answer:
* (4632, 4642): 0.621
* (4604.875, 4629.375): 0.774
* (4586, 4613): 0.782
